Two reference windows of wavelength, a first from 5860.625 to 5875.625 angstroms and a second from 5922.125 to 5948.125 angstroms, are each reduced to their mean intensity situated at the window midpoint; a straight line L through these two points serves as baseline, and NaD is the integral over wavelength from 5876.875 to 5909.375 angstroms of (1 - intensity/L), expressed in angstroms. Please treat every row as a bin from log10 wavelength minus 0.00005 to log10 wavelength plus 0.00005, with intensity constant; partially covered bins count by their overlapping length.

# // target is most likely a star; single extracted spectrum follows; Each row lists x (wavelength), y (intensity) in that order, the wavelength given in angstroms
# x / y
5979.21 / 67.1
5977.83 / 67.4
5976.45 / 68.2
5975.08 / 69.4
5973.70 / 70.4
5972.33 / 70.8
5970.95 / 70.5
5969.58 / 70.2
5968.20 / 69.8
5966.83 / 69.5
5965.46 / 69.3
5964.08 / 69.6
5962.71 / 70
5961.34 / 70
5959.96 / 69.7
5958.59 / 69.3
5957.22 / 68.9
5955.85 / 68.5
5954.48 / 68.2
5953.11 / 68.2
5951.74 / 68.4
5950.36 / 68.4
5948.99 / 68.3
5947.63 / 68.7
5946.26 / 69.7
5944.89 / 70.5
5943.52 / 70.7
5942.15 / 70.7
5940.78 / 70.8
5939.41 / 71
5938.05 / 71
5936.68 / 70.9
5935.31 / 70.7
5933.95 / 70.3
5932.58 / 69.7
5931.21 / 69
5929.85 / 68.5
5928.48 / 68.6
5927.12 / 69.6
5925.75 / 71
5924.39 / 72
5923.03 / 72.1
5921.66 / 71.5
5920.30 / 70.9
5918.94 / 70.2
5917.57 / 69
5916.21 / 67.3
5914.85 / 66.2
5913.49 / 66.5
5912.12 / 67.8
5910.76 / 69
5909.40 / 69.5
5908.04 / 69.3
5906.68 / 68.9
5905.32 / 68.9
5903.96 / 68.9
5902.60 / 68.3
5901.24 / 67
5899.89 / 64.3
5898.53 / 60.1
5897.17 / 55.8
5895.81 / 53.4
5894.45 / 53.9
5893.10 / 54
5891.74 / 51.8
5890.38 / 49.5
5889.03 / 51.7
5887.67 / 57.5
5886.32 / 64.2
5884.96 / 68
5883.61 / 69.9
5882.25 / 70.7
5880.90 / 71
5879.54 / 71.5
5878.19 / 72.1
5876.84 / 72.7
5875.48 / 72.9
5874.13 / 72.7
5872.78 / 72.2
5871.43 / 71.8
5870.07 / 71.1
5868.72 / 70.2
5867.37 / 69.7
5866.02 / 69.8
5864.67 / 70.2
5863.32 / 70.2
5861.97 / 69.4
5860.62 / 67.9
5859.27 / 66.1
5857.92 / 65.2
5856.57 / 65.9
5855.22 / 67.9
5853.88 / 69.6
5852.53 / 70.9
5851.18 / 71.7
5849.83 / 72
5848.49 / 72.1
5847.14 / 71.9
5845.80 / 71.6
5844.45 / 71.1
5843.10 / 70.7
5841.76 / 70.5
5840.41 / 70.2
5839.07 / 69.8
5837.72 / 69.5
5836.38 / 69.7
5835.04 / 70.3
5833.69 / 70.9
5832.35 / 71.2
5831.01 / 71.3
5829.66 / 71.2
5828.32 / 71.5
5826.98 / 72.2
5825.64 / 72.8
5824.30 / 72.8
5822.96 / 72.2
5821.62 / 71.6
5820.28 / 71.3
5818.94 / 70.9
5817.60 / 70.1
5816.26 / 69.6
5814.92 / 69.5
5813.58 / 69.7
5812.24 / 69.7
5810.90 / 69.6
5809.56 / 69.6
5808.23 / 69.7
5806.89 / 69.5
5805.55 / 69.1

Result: 3.3 angstroms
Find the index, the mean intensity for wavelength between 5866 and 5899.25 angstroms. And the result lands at 64.6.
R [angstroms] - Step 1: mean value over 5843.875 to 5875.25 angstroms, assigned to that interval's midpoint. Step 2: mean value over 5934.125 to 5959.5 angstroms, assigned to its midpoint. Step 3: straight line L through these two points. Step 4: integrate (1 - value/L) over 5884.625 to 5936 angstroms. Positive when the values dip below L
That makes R 3.3 angstroms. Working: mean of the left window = 70.1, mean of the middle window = 65.4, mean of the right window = 69.6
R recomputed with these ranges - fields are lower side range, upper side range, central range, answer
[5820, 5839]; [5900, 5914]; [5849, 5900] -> 2.6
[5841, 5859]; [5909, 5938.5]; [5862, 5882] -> -0.4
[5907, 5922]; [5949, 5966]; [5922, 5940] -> -0.4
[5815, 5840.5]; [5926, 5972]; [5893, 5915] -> 1.8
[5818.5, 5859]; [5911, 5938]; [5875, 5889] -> 0.4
